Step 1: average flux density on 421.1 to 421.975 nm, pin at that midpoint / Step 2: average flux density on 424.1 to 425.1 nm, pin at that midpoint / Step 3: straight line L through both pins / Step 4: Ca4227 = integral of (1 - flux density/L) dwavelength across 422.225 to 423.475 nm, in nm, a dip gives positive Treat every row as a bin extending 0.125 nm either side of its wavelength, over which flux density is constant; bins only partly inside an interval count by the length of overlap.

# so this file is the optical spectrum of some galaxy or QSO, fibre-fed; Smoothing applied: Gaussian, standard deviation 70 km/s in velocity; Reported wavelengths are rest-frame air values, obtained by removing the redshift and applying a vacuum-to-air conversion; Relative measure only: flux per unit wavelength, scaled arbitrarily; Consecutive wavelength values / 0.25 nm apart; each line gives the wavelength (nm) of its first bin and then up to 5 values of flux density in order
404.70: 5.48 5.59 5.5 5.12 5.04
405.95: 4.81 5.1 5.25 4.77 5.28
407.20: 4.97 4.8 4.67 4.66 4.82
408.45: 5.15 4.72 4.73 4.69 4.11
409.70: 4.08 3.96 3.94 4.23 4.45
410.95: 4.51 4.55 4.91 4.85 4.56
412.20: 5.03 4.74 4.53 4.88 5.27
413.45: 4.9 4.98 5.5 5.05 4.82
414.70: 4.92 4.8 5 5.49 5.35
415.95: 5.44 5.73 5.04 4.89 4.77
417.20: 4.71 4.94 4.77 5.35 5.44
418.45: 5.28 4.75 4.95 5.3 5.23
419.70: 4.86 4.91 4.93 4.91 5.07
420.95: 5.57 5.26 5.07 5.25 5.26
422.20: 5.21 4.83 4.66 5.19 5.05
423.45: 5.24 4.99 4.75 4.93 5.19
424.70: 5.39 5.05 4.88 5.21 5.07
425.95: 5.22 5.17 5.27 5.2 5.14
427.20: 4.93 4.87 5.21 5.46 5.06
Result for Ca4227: 0.04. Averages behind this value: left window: 5.2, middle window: 4.99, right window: 5.14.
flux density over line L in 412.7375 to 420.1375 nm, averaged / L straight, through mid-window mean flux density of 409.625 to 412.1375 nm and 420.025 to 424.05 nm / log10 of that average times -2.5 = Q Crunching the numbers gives -0.072 mag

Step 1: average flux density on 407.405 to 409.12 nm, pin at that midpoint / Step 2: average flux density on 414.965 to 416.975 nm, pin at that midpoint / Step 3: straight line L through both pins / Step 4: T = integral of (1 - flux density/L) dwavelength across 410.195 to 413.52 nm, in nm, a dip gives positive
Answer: 0.20 nm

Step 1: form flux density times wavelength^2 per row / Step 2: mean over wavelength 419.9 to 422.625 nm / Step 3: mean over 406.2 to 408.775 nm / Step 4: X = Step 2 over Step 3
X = 1.1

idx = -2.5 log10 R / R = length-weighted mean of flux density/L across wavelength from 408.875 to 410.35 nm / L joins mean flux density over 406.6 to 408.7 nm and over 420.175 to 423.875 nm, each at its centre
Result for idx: 0.16 mag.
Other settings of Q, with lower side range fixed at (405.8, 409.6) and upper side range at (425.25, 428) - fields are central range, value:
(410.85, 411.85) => 0.04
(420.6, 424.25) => 0.00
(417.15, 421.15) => -0.01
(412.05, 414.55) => -0.01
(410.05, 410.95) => 0.15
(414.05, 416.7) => -0.04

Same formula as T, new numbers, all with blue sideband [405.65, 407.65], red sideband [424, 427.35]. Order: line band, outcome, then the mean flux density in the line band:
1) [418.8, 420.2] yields 0.011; 5.03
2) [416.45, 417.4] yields 0.042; 4.83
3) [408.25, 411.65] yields 0.360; 4.48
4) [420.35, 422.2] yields -0.042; 5.2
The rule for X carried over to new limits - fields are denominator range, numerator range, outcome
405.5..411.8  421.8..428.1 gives 1.18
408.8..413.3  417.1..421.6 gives 1.16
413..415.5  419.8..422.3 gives 1.05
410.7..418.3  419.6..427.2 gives 1.07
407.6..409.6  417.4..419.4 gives 1.14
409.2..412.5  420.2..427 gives 1.22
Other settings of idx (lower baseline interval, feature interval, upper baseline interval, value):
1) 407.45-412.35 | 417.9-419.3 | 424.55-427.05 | -0.060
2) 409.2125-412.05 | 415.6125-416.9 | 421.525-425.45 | -0.126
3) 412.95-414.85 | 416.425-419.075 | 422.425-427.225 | 0.015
